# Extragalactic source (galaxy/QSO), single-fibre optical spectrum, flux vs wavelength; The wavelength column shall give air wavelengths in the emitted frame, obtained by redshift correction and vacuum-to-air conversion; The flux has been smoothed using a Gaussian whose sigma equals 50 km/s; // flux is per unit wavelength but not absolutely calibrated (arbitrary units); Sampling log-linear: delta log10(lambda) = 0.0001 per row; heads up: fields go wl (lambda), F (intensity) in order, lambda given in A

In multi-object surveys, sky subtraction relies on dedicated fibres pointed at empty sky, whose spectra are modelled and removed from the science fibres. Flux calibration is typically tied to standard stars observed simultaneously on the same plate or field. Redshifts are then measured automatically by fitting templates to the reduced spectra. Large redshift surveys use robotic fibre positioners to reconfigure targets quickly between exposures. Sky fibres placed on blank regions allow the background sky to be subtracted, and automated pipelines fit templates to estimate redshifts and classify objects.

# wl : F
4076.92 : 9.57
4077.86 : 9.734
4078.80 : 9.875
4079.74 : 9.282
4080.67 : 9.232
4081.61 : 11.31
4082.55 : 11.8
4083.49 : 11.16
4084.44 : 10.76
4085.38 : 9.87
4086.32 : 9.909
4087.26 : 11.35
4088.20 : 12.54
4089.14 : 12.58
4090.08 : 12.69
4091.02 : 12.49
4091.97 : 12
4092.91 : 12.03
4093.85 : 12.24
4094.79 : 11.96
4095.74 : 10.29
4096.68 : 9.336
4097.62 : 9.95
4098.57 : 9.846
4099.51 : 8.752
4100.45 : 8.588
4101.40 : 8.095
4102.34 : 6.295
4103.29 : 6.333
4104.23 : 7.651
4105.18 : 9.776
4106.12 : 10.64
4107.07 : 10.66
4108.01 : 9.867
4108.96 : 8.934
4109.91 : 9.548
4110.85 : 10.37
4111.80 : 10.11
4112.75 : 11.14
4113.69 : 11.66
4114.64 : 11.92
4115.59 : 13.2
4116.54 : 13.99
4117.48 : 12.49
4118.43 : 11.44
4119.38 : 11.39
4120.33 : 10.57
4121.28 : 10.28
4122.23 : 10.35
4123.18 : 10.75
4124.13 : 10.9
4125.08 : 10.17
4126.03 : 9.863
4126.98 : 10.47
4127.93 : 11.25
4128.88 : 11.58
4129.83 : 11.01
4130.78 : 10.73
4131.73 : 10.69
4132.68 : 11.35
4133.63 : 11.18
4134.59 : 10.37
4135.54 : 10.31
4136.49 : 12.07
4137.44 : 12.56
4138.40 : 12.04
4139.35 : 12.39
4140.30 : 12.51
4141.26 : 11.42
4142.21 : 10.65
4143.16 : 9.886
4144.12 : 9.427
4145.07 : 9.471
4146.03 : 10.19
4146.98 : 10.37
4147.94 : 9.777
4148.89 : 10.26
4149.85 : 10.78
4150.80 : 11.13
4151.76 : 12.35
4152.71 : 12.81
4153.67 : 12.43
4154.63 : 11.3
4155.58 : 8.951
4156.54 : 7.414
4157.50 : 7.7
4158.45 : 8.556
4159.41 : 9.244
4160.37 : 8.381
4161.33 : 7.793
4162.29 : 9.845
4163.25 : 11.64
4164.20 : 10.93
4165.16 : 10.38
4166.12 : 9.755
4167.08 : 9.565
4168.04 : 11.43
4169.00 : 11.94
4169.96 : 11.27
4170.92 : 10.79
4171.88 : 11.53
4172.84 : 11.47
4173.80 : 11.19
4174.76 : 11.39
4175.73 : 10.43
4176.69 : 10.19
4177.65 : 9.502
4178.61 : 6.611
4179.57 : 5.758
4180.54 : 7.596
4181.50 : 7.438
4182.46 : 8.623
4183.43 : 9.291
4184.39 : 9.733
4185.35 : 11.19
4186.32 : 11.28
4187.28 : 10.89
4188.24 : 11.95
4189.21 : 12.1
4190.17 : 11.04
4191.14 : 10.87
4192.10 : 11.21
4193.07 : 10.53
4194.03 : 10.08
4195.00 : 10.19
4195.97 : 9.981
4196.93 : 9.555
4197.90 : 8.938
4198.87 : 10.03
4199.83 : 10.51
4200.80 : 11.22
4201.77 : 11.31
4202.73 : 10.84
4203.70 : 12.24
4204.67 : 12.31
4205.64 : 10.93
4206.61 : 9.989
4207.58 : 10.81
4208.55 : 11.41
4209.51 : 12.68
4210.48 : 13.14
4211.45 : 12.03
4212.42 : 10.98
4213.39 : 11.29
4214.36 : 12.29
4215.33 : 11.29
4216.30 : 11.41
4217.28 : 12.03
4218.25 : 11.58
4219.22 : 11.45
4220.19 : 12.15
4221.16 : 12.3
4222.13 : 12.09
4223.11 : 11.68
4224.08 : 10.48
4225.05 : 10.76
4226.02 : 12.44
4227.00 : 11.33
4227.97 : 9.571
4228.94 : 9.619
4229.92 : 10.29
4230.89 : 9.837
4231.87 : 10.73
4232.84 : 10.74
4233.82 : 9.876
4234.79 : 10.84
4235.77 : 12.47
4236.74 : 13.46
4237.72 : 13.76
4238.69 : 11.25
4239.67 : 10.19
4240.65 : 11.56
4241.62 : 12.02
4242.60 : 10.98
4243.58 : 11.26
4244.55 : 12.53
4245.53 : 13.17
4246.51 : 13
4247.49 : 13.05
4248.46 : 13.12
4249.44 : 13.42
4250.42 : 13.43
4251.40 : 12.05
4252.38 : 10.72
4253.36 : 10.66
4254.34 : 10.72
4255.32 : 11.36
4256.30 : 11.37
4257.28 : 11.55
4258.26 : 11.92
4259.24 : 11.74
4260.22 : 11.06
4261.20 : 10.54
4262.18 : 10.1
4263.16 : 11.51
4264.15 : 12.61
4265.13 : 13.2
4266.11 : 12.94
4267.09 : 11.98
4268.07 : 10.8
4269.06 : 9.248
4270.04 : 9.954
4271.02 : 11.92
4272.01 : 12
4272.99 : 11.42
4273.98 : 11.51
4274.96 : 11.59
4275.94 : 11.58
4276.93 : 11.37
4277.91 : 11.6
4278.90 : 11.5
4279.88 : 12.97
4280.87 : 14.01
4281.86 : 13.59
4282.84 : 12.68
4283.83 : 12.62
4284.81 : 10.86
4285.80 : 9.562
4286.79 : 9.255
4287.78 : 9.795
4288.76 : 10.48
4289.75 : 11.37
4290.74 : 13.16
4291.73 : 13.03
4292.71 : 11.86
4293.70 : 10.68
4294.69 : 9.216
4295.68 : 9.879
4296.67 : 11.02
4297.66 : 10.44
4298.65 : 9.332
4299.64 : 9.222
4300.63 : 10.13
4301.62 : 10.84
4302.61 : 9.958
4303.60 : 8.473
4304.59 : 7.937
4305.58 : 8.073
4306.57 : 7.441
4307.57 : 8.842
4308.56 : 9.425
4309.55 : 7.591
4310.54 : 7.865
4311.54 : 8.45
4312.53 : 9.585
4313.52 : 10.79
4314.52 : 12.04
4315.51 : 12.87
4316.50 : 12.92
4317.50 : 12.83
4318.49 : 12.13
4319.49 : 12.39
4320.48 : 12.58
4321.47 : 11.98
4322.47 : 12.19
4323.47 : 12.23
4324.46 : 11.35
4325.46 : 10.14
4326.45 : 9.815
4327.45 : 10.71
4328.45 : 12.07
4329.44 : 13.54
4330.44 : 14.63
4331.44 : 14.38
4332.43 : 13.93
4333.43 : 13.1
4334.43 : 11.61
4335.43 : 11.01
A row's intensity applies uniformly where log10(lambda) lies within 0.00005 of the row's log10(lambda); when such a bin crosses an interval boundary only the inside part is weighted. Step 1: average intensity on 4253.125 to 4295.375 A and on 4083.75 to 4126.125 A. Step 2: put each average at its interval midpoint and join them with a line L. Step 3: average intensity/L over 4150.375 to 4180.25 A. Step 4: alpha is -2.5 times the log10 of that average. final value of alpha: 0.08 mag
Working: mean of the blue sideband 10.6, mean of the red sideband 11.5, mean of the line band 10.1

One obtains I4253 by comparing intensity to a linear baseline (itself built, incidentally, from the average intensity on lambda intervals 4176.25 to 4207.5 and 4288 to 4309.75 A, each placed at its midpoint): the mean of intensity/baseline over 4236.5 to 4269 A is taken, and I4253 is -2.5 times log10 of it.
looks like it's -0.18 mag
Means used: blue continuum 10.1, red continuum 9.96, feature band 11.9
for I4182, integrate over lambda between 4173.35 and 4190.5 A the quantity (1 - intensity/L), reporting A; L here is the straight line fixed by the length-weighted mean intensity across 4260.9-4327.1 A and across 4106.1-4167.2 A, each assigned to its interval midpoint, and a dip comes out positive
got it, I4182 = 1.6 A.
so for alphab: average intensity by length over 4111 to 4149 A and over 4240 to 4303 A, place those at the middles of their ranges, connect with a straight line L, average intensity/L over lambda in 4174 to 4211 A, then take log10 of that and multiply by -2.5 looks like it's 0.09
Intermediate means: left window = 11.1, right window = 11.5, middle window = 10.4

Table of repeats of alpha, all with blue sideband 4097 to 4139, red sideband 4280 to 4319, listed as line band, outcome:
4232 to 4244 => -0.10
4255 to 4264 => -0.08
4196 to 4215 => -0.07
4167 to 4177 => -0.06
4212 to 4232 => -0.07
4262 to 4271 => -0.09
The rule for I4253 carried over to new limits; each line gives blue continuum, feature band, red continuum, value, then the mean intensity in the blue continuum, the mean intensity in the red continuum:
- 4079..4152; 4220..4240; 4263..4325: -0.03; 10.7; 11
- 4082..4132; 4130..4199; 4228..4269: 0.07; 10.6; 11.6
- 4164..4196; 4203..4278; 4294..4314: -0.19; 10.2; 9.24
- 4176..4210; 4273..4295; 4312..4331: -0.01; 10.3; 11.9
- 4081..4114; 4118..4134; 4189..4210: -0.03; 10.3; 10.8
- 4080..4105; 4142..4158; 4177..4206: -0.01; 10.3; 10.1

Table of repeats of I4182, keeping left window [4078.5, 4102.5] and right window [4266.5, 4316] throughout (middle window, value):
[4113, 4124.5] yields -1.0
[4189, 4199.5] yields 0.3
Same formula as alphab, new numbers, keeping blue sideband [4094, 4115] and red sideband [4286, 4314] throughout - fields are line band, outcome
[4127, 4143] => -0.172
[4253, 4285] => -0.193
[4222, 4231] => -0.112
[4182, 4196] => -0.097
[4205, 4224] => -0.195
